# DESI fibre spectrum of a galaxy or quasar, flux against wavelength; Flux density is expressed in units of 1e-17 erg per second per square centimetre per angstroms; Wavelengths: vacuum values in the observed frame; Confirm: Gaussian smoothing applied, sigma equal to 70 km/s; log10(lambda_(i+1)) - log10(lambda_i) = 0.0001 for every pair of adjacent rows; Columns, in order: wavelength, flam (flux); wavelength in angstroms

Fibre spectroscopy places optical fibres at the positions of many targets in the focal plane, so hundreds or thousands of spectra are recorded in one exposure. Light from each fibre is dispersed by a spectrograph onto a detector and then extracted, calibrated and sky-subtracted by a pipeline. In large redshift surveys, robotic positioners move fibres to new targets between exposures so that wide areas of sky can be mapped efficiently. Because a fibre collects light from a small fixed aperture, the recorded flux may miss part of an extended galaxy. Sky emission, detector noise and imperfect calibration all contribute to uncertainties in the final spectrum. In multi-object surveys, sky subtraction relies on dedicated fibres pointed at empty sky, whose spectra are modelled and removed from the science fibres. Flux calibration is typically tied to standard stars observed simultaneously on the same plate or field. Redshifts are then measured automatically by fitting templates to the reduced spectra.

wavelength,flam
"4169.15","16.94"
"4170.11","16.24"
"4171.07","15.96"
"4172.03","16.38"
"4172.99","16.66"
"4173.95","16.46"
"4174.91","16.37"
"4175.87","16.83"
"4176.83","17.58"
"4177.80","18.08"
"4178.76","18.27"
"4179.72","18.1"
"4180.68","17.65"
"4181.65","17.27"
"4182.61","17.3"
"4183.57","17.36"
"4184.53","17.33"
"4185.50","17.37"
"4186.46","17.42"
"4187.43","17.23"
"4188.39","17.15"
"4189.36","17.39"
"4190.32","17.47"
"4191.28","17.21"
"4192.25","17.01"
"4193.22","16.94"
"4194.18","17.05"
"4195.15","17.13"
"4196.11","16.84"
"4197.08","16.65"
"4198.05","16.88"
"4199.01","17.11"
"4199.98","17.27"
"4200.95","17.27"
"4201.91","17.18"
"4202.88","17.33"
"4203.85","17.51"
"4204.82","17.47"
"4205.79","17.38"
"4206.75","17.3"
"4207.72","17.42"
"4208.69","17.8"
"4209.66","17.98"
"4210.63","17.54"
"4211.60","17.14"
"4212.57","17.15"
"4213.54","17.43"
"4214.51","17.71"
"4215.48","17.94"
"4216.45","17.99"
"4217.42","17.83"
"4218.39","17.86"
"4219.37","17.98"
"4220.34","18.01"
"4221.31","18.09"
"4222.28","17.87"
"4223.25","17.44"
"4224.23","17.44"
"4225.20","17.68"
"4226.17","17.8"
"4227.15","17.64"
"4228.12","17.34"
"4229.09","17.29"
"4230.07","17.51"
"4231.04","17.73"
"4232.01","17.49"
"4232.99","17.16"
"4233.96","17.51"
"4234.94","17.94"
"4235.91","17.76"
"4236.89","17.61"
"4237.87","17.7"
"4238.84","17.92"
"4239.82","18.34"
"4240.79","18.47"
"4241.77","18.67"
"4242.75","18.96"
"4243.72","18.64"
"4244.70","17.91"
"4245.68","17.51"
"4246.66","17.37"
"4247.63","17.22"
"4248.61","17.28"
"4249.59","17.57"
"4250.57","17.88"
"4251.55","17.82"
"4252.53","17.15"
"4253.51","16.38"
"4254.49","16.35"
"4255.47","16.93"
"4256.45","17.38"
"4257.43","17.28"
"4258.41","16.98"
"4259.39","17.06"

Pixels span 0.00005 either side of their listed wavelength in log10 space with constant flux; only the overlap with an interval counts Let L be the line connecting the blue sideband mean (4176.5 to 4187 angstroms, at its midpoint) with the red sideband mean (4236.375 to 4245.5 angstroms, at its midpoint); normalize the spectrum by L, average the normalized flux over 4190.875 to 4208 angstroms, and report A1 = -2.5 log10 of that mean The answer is 0.039 mag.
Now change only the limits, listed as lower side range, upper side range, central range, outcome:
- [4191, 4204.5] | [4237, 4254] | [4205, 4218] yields -0.02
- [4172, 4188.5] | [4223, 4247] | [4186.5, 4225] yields 0.01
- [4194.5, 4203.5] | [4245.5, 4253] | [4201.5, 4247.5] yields -0.03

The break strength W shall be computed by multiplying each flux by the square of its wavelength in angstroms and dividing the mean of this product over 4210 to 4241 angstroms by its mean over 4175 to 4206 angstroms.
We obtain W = 1.0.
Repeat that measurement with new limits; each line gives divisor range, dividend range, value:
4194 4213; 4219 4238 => 1.03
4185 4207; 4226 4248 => 1.06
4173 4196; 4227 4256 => 1.05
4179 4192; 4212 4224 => 1.04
